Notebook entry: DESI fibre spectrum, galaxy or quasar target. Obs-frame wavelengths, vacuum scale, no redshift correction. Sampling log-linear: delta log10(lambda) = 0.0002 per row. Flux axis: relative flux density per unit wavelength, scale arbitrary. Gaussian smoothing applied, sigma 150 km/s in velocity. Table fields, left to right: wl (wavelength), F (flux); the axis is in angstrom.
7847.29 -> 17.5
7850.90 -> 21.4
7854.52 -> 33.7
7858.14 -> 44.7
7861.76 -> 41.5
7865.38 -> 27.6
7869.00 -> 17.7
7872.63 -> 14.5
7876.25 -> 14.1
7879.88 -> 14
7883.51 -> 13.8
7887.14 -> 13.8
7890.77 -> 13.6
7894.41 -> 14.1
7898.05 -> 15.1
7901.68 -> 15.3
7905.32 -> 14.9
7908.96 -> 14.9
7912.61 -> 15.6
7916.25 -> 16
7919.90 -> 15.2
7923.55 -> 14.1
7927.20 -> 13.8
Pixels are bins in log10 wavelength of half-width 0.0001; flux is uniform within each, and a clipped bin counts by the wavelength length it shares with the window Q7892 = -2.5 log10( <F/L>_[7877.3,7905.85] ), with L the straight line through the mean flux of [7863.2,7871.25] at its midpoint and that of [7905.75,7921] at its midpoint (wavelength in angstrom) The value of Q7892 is 0.301 mag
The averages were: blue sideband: 23.1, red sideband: 15.4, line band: 14.3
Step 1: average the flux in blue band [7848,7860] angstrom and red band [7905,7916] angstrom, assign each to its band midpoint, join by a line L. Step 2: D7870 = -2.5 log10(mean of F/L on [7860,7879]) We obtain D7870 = 0.228 mag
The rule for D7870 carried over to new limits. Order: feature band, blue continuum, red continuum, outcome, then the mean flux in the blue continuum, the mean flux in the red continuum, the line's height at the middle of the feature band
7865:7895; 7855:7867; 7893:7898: 0.486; 37.6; 14.4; 24.9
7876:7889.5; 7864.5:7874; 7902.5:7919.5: 0.287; 19.4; 15.3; 18.1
